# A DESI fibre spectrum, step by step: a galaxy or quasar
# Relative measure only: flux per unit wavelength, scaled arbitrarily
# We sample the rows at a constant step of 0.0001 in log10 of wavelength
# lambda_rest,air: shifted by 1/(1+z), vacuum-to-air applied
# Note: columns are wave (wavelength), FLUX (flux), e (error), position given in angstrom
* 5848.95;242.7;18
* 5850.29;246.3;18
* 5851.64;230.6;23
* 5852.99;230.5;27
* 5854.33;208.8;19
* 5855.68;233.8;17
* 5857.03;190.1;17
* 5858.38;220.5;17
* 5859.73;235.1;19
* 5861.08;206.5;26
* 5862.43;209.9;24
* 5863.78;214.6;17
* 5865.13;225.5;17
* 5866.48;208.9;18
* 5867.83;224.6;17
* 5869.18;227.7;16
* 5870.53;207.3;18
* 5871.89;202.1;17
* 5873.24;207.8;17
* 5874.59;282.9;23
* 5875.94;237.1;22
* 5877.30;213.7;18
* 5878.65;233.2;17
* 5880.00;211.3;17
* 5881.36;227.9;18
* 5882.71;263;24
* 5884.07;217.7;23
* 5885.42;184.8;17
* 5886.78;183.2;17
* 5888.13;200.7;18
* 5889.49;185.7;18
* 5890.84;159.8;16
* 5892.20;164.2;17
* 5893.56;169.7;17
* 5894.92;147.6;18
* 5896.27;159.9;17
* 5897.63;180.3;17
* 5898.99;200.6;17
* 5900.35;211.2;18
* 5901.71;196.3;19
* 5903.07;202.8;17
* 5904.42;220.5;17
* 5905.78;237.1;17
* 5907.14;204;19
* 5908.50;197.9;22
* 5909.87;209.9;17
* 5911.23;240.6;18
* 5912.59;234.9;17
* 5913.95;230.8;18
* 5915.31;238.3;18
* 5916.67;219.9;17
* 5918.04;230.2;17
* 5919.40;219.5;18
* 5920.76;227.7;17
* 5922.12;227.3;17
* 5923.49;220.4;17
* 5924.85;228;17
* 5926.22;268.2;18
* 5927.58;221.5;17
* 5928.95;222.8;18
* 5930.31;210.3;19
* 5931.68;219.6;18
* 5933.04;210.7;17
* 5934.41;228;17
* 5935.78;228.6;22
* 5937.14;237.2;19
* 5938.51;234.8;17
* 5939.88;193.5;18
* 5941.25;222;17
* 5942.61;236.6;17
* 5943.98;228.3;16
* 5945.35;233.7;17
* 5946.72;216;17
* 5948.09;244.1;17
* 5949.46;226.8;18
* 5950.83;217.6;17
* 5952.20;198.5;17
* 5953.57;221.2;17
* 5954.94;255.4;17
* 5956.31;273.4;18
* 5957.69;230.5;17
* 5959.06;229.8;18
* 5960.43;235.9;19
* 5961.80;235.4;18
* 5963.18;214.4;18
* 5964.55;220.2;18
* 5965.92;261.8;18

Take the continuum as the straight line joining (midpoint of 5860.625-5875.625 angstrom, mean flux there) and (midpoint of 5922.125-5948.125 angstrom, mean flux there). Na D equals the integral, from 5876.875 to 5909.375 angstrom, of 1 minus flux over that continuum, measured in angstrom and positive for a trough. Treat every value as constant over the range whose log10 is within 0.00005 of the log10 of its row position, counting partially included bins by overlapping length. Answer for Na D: 3.47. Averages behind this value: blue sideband 220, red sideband 226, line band 199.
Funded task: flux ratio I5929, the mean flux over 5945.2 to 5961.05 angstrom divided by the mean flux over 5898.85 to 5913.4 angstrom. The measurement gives 1.08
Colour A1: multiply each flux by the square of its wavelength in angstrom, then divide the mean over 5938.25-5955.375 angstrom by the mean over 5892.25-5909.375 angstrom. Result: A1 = 1.2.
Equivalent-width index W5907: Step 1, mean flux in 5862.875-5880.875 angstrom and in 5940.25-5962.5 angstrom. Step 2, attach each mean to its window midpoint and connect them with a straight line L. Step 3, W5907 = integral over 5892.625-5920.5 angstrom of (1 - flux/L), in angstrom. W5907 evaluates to 2.32 angstrom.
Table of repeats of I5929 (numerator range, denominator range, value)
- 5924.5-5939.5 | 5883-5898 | 1.27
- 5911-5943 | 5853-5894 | 1.07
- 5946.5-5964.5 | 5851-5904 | 1.11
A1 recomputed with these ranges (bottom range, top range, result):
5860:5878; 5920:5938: 1.05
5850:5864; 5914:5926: 1.06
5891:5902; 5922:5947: 1.29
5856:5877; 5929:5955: 1.04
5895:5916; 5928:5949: 1.08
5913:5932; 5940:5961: 1.02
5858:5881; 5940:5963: 1.07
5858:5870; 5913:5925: 1.06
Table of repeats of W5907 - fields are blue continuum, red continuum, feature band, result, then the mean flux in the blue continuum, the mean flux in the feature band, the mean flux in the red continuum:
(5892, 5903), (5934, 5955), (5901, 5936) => -3.9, 181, 223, 226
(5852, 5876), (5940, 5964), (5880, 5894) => 1.6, 221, 197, 230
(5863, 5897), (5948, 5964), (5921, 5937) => -0.3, 206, 226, 231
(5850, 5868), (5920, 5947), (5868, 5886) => -0.3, 220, 225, 226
